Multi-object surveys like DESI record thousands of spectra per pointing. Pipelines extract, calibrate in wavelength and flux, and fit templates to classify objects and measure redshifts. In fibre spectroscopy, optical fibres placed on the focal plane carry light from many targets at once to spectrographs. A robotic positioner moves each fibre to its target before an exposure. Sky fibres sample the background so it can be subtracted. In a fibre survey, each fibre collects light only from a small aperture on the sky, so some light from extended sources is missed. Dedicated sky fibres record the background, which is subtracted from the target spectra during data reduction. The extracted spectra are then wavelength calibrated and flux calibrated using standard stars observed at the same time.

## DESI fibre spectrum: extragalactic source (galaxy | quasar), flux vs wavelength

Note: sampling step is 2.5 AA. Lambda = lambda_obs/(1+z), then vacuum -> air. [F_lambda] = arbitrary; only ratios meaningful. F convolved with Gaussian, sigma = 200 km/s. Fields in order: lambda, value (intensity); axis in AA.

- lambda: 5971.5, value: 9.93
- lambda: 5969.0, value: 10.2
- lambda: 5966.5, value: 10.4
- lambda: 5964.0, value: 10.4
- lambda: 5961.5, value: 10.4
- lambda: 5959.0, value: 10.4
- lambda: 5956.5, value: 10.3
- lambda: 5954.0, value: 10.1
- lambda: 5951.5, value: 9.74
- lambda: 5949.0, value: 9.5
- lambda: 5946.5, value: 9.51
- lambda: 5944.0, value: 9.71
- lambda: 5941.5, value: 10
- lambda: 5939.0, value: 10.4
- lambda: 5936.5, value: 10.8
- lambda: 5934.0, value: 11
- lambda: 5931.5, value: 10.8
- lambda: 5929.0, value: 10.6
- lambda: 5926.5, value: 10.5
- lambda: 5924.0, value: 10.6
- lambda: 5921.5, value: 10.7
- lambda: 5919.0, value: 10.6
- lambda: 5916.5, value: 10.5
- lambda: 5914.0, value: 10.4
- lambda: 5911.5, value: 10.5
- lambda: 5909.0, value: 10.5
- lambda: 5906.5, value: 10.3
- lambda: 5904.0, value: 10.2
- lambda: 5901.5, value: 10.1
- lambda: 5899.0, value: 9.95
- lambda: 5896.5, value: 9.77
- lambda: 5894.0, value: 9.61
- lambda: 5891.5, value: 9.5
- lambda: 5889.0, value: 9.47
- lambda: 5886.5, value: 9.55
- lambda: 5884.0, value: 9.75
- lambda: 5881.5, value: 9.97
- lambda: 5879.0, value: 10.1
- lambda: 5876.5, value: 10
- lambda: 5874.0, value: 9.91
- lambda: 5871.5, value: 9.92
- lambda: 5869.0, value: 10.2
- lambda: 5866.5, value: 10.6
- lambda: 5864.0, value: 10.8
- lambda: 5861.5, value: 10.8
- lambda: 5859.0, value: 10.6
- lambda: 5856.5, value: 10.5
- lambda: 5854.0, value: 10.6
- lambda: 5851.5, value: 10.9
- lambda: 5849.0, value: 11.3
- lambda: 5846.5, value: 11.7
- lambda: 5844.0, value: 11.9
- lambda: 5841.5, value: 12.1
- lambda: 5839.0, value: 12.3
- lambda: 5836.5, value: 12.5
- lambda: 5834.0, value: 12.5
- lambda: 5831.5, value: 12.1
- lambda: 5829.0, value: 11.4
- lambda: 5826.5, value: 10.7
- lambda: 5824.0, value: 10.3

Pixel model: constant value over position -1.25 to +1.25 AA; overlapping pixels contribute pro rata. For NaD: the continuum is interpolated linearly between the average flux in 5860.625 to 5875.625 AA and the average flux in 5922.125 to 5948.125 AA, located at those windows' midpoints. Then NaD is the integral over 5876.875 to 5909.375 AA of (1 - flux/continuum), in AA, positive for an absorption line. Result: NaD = 1.5 AA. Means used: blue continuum 10.4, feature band 9.89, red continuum 10.4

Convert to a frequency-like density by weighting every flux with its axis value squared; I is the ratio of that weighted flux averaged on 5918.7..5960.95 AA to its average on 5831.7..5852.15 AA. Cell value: 0.89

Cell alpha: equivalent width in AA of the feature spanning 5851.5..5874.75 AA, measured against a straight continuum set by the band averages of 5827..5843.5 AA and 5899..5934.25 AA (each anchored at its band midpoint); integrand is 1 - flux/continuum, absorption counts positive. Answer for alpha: 2.1 AA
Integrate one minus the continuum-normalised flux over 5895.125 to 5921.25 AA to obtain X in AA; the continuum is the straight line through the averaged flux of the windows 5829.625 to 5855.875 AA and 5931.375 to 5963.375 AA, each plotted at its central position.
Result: 1.1 AA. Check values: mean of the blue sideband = 11.8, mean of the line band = 10.3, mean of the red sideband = 10.2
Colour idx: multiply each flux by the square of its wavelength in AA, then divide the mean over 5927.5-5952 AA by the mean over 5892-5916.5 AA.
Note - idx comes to 1.0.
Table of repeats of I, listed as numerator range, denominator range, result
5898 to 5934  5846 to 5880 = 1.01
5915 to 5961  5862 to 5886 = 1.04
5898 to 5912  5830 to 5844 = 0.86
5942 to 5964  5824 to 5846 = 0.88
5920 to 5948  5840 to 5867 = 0.96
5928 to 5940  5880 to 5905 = 1.11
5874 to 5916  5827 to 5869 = 0.89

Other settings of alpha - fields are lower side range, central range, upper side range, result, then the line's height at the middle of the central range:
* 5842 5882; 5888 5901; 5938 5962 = 0.9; 10.4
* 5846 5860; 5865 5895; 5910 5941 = 2.5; 10.8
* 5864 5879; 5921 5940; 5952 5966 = -0.8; 10.3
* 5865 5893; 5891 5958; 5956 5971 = -0.7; 10.1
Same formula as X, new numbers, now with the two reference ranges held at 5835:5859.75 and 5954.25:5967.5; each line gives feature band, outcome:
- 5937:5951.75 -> 0.92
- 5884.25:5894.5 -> 1.40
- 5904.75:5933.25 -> 0.58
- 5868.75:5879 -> 1.11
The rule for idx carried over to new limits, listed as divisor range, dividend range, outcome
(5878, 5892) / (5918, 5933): 1.11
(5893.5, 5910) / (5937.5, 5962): 1.01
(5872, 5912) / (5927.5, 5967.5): 1.05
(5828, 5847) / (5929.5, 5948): 0.88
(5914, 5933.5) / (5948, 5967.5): 0.97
